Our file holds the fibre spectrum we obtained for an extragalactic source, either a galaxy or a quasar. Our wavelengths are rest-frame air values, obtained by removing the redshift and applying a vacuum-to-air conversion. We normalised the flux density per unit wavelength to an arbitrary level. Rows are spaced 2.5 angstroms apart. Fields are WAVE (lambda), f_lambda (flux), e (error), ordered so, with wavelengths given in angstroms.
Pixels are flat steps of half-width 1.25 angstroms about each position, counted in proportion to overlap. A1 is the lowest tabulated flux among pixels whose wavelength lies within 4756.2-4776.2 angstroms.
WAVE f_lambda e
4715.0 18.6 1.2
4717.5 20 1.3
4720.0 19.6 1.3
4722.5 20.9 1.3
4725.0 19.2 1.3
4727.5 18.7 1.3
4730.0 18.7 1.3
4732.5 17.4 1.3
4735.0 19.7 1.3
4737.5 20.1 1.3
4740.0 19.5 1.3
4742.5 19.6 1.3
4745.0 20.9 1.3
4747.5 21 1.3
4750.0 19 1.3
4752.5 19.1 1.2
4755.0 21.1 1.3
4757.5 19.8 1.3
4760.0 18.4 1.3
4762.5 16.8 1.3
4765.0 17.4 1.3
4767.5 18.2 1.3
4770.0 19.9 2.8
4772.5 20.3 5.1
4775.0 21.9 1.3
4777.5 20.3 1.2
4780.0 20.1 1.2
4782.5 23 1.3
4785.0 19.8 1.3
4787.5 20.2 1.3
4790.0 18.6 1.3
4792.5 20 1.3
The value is 16.8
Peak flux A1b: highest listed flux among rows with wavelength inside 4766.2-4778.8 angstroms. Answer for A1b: 21.9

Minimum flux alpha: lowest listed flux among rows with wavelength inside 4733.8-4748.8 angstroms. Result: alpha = 19.5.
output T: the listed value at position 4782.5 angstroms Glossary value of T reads 23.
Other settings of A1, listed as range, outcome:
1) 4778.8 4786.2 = 19.8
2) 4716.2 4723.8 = 19.6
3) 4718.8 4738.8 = 17.4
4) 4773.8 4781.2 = 20.1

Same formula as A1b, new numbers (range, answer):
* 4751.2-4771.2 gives 21.1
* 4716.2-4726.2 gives 20.9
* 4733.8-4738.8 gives 20.1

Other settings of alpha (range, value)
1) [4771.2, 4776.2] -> 20.3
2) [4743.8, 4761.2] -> 18.4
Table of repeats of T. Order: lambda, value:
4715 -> 18.6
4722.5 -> 20.9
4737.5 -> 20.1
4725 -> 19.2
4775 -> 21.9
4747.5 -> 21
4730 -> 18.7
